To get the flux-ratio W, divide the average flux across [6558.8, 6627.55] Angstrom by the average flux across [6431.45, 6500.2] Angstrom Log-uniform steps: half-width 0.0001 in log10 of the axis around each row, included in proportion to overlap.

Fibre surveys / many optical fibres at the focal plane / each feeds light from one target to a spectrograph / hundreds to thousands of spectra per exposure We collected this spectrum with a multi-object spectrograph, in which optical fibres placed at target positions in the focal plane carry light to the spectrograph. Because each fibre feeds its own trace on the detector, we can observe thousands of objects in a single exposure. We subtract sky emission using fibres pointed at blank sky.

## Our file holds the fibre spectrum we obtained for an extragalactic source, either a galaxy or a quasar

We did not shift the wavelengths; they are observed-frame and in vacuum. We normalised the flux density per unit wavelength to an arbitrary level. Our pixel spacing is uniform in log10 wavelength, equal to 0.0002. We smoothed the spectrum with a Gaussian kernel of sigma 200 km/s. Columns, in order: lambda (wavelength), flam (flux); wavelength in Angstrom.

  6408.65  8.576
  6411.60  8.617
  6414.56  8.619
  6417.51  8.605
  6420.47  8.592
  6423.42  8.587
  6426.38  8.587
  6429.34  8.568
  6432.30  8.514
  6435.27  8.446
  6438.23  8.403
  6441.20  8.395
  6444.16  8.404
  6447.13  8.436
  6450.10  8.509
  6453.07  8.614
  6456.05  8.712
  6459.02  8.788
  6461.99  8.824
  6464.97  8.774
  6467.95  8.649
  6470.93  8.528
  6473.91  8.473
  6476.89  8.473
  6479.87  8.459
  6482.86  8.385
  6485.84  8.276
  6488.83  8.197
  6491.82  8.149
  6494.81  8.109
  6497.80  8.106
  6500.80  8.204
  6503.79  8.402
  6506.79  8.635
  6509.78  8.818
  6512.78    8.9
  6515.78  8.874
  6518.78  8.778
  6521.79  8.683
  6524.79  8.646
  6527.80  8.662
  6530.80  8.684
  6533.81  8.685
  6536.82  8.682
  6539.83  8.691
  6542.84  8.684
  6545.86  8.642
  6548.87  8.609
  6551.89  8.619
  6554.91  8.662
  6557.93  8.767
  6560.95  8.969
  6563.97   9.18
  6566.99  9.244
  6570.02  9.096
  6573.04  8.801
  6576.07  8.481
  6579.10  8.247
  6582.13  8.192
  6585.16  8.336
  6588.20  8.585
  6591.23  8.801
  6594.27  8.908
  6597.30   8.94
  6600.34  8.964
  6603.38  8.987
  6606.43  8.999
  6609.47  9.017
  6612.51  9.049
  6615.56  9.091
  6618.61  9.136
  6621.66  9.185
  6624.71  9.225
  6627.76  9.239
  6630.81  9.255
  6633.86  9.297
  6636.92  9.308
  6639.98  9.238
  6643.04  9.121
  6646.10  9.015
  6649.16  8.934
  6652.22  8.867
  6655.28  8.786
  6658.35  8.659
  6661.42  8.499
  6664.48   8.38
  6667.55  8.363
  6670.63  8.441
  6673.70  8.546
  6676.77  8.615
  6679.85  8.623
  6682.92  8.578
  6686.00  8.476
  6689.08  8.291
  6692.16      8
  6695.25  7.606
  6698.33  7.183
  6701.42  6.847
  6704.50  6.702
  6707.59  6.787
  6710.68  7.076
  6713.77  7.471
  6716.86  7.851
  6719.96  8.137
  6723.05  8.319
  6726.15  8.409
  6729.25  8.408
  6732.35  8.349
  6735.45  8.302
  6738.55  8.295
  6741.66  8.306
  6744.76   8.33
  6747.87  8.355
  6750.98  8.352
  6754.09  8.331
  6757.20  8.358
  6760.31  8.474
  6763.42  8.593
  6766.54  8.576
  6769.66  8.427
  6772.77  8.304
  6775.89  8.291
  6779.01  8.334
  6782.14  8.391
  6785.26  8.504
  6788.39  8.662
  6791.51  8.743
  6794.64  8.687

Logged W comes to 1.05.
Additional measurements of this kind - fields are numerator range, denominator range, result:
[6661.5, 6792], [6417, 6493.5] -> 0.96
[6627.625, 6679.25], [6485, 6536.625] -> 1.04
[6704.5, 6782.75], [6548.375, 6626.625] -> 0.92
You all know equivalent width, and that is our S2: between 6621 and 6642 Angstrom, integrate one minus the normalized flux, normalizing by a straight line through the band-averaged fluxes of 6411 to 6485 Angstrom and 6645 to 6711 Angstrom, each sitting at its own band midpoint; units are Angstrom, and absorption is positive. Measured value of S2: -2.57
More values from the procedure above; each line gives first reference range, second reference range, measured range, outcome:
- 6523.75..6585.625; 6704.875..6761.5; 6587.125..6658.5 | -4.8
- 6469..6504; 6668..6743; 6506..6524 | -1.1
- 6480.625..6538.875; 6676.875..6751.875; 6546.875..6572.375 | -1.5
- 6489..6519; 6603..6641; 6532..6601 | 0.8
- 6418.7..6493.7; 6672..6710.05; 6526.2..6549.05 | -1.1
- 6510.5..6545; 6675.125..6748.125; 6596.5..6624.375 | -2.2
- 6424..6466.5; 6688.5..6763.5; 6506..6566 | -2.7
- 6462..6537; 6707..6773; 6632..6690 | -3.1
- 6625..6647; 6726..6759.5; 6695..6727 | 4.2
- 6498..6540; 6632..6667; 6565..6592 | 0.4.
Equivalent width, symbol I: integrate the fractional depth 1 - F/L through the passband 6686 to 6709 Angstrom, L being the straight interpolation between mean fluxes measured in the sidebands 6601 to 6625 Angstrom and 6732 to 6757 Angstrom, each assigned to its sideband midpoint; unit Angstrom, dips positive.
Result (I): 3.1 Angstrom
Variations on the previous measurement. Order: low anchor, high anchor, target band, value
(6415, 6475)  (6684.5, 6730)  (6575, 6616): -3.5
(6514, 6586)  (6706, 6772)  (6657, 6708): 1.7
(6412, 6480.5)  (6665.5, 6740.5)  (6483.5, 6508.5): 0.5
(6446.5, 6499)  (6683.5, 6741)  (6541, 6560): -0.9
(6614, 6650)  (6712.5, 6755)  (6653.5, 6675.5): 0.9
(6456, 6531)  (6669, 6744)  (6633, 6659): -2.8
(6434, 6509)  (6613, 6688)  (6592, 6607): -0.3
